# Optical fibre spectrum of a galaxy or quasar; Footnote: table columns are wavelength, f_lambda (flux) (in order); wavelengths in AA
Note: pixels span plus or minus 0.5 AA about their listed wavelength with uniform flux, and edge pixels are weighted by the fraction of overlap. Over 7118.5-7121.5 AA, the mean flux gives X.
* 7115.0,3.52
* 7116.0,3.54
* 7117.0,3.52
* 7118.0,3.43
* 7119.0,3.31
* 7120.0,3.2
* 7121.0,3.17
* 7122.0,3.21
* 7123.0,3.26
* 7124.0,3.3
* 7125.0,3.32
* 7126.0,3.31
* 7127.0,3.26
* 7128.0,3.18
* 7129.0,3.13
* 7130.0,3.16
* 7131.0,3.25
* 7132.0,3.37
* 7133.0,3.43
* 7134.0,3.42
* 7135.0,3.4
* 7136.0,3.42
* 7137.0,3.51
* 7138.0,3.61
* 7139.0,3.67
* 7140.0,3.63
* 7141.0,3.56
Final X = 3.23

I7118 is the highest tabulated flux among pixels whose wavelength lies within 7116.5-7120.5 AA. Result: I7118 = 3.52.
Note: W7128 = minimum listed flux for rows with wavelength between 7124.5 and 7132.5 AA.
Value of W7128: 3.13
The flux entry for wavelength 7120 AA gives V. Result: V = 3.2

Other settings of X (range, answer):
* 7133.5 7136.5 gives 3.41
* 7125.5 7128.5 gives 3.25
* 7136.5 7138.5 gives 3.56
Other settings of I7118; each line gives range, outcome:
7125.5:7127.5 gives 3.31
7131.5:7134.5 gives 3.43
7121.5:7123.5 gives 3.26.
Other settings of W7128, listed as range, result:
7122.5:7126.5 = 3.26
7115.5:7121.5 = 3.17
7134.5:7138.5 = 3.4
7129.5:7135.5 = 3.16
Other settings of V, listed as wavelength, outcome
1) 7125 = 3.32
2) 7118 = 3.43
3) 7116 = 3.54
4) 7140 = 3.63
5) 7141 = 3.56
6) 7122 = 3.21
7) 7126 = 3.31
